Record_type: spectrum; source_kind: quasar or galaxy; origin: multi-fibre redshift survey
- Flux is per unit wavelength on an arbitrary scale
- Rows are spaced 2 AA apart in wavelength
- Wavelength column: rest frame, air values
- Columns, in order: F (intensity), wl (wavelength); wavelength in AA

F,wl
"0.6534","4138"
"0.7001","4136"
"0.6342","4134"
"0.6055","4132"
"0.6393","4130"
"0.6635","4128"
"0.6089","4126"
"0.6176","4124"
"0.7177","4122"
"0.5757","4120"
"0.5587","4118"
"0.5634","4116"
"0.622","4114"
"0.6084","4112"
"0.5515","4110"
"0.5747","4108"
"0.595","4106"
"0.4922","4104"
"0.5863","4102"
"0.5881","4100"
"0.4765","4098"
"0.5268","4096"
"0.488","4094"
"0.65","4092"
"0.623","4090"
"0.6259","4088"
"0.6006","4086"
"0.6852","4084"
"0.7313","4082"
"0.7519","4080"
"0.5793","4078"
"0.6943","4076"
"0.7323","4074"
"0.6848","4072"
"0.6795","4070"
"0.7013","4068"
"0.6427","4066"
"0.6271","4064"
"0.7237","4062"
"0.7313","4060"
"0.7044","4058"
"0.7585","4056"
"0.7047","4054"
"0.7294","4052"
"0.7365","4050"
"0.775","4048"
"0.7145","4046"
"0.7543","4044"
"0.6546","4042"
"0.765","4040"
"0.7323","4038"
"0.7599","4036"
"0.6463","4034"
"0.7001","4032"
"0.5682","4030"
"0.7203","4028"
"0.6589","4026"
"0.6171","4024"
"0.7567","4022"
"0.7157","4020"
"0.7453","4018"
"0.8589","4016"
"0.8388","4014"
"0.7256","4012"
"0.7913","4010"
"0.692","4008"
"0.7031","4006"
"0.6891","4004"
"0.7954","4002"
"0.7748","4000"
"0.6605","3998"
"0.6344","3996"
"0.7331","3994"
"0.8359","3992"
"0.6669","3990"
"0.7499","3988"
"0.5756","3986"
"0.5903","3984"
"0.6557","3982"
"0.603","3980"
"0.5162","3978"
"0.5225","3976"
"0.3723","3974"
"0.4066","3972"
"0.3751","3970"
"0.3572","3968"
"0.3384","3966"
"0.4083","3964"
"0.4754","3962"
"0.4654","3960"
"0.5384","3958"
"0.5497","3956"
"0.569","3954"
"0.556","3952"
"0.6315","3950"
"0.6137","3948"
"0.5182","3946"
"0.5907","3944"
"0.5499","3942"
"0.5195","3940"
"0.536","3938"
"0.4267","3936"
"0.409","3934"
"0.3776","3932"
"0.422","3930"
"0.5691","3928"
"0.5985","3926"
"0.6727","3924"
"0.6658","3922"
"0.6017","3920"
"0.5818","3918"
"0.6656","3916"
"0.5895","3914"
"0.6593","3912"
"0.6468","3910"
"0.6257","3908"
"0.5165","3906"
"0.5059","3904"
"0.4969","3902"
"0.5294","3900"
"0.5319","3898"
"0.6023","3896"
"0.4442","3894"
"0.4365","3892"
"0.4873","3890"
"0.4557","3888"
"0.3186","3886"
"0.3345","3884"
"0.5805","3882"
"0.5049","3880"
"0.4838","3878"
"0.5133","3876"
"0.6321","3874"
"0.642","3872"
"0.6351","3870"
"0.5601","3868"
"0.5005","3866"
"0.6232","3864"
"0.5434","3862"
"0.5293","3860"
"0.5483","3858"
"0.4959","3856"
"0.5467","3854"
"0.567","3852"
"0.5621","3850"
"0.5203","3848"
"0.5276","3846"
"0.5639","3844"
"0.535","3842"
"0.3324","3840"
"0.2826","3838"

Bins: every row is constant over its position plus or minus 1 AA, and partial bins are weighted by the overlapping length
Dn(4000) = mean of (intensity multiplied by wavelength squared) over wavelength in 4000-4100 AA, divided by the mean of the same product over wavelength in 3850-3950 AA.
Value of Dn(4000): 1.4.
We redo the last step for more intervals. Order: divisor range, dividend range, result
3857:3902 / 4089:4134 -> 1.27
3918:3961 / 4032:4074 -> 1.39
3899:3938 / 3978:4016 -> 1.32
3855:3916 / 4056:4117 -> 1.30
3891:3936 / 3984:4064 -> 1.38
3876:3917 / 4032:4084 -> 1.47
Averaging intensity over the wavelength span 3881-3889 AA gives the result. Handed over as 0.422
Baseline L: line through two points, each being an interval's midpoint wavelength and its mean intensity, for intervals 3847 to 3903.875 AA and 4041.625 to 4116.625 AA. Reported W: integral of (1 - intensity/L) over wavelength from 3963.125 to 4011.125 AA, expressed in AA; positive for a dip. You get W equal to -0.7 AA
